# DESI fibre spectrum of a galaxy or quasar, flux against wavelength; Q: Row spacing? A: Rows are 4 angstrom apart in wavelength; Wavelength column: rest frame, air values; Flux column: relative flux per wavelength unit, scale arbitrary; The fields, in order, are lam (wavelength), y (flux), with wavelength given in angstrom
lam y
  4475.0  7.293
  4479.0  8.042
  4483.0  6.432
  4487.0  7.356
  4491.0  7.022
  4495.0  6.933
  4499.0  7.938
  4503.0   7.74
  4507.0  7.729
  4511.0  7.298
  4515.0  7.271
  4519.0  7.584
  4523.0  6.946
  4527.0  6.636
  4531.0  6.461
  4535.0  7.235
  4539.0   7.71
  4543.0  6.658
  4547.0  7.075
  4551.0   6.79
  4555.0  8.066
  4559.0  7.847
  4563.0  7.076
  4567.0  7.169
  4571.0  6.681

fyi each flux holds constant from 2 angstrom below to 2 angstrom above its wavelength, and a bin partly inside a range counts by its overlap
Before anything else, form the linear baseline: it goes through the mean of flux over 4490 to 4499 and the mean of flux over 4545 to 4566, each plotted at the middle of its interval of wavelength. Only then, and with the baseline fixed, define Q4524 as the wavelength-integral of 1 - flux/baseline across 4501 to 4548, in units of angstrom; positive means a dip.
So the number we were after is 0.5 angstrom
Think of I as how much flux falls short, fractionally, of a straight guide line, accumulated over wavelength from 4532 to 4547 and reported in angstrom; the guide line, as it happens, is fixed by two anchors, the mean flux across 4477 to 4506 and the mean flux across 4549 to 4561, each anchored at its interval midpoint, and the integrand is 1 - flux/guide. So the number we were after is 0.8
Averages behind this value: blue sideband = 7.36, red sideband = 7.57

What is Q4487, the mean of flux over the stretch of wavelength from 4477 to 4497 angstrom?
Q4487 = 7.16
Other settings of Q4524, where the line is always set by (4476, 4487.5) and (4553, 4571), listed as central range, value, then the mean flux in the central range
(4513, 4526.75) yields 0.3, 7.19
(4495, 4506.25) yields -0.5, 7.67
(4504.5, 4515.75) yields -0.2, 7.46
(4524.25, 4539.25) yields 0.9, 6.93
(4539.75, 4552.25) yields 0.8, 6.93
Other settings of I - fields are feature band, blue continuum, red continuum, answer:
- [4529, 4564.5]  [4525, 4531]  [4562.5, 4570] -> -2.04 angstrom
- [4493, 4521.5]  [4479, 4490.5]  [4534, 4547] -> -1.40 angstrom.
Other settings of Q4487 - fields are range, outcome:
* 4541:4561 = 7.29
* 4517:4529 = 7.06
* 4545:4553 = 6.93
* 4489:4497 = 6.98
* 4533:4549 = 7.17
